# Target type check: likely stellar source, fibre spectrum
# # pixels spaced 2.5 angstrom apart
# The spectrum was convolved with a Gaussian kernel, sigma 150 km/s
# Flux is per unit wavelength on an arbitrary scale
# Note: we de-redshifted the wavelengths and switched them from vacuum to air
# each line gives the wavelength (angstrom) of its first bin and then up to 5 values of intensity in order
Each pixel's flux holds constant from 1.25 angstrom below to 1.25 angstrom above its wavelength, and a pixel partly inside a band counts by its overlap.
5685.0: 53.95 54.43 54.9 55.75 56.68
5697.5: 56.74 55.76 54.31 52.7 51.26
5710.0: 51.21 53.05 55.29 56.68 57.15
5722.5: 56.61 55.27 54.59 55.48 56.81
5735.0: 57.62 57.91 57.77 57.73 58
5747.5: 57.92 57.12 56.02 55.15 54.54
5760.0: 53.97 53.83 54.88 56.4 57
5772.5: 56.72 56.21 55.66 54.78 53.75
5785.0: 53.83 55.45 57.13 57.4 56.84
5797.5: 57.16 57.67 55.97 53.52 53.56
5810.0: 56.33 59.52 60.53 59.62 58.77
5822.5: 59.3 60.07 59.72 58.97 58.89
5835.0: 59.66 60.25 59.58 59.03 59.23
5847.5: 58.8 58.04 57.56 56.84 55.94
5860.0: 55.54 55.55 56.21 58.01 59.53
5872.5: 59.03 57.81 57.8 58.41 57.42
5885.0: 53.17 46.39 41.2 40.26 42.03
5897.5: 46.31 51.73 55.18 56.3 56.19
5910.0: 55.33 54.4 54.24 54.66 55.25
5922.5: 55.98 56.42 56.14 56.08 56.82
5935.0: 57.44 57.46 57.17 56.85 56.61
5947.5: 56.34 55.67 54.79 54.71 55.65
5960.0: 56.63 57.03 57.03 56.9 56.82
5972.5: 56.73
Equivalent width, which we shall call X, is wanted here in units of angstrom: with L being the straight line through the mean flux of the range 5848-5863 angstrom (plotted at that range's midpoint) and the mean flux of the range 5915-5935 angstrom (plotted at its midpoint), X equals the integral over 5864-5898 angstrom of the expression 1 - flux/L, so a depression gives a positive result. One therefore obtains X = 2.4 angstrom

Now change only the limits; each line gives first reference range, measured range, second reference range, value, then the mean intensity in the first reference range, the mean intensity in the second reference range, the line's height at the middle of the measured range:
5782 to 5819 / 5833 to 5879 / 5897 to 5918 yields -2.3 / 56.6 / 54.1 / 55.3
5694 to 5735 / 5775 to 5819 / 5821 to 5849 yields 1.2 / 55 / 59.4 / 58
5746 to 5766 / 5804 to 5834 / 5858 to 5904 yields -2.3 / 55.5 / 52.9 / 54.2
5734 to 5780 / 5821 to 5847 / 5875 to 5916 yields -2.7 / 56.3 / 51.8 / 53.8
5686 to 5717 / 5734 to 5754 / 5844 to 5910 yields -1.1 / 54.4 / 54.3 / 54.4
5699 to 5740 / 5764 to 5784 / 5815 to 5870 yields 0.3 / 55.2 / 58.4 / 56.6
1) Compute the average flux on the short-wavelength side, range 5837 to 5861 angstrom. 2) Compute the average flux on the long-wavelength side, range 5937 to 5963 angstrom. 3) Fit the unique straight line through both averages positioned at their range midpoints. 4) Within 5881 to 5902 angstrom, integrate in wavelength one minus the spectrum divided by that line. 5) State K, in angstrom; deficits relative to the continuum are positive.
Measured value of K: 3.5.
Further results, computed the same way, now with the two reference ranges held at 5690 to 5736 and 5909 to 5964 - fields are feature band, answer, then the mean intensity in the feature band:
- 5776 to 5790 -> 0.1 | 54.9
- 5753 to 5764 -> 0.2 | 54.5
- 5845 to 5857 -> -0.5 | 57.8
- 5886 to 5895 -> 2.1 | 42.8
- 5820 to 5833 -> -0.9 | 59.4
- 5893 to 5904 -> 1.5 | 48.4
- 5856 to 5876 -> -0.5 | 57.2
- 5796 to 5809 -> 0.0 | 55.6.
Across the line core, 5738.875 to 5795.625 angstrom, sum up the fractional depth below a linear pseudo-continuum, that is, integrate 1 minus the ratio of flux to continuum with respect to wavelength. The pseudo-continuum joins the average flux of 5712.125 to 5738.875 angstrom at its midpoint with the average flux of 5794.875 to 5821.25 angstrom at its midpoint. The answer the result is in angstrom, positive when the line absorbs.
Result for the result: 0.7 angstrom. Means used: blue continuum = 56.1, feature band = 56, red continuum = 57.2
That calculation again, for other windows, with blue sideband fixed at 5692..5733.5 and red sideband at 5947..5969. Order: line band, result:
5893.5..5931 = 1.5 angstrom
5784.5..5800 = -0.3 angstrom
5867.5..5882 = -0.7 angstrom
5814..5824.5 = -0.8 angstrom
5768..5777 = -0.2 angstrom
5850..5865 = -0.2 angstrom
